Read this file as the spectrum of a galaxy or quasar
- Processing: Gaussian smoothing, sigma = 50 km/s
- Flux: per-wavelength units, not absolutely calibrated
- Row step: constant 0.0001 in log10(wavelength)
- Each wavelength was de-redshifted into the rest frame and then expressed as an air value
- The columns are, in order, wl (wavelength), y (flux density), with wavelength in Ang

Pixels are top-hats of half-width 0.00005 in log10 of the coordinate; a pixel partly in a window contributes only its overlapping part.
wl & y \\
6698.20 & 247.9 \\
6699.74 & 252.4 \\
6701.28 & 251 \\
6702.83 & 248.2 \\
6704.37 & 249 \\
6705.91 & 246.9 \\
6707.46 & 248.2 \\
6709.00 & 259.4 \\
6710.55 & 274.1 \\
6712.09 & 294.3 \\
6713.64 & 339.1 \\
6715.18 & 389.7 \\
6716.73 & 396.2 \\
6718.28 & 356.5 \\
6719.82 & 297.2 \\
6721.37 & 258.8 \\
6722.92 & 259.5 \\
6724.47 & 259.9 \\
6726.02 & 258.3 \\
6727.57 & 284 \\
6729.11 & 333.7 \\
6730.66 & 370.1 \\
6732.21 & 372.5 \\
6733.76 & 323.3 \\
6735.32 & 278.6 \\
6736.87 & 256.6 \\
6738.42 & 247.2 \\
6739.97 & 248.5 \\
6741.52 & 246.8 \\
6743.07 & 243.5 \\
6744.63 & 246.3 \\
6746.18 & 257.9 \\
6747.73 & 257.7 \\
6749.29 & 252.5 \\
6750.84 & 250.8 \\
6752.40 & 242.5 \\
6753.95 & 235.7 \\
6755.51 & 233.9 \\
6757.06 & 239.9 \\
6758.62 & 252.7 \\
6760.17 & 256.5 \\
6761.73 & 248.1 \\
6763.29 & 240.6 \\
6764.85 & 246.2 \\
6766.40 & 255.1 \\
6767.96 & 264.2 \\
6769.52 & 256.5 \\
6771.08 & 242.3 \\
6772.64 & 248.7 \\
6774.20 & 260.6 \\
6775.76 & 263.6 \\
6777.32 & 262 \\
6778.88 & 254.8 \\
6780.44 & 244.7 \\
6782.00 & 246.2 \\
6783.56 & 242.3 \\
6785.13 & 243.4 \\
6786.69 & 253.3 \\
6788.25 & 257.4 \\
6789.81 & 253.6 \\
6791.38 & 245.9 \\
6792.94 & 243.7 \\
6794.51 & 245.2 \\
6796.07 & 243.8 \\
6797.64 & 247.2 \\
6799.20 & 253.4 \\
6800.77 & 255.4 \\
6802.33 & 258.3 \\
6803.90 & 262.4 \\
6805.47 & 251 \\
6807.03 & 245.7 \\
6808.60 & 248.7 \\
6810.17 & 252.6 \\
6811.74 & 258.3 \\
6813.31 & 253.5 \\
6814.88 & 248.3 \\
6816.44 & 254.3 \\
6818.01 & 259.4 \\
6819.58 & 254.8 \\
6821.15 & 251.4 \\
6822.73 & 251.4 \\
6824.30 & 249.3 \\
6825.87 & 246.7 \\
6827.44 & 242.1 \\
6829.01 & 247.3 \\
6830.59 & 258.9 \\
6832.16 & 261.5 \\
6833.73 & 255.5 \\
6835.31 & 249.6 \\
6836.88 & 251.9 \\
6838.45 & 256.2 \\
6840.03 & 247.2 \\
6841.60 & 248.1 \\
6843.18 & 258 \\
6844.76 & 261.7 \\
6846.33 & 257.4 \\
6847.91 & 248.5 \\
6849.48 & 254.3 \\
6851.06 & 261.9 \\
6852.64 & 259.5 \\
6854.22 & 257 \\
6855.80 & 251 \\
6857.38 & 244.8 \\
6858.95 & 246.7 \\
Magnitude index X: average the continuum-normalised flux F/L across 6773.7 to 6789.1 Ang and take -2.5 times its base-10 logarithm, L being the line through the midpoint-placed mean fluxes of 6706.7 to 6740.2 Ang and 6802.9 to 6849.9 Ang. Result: 0.09 mag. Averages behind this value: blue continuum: 301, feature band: 253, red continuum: 253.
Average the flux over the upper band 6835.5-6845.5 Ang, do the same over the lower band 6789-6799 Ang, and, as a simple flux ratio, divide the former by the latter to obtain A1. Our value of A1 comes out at 1.0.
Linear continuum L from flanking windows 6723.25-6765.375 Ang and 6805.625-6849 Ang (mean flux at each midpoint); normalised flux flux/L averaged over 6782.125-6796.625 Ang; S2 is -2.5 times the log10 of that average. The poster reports 0.05 mag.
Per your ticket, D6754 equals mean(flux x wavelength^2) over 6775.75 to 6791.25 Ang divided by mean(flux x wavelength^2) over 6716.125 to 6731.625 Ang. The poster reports 0.83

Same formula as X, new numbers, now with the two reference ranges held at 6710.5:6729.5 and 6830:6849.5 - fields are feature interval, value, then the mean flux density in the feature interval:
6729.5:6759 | 0.119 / 267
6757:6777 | 0.140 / 253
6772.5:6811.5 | 0.101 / 251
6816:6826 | 0.044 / 253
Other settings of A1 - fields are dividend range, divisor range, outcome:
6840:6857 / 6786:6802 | 1.02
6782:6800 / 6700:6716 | 0.89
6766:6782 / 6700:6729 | 0.89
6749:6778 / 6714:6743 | 0.83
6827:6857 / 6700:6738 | 0.86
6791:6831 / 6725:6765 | 0.94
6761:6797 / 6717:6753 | 0.89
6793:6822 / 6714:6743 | 0.84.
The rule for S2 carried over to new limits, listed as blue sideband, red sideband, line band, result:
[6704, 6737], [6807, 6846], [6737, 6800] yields 0.12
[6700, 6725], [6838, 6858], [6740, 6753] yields 0.12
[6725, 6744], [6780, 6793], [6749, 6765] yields 0.11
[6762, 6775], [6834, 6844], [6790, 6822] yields 0.00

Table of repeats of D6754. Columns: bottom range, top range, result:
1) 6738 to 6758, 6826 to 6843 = 1.05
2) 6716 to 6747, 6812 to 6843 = 0.90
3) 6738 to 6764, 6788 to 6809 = 1.03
